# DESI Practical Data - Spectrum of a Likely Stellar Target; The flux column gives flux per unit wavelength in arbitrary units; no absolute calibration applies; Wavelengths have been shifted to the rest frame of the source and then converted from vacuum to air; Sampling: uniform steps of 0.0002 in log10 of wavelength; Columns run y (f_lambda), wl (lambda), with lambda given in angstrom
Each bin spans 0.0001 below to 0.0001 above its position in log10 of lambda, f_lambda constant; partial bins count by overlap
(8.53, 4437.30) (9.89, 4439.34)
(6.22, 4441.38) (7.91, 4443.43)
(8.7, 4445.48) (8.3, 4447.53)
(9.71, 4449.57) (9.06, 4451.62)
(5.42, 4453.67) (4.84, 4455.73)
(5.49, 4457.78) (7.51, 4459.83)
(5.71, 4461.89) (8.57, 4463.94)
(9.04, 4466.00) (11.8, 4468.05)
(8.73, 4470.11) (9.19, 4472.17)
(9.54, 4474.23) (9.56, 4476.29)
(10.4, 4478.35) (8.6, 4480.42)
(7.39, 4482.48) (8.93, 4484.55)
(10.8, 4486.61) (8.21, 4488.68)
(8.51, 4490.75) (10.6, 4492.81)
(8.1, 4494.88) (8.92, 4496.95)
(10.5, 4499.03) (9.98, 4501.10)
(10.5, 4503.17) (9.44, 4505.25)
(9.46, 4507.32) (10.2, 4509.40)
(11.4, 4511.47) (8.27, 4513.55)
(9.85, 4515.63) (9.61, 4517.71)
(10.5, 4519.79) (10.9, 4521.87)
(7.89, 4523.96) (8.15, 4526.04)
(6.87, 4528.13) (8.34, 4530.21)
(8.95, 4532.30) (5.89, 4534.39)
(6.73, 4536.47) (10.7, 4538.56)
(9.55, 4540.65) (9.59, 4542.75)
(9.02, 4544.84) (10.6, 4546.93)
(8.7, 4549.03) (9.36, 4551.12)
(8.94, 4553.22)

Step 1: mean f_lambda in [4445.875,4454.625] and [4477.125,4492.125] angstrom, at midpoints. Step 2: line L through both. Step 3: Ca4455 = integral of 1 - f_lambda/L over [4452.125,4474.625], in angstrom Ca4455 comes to 2.0 angstrom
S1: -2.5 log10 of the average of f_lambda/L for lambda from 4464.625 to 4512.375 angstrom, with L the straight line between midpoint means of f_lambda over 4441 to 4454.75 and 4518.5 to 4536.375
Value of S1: -0.169 mag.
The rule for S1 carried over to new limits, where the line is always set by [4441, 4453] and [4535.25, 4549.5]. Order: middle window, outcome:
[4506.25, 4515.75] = -0.10 mag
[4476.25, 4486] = -0.04 mag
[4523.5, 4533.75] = 0.15 mag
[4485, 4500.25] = -0.07 mag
